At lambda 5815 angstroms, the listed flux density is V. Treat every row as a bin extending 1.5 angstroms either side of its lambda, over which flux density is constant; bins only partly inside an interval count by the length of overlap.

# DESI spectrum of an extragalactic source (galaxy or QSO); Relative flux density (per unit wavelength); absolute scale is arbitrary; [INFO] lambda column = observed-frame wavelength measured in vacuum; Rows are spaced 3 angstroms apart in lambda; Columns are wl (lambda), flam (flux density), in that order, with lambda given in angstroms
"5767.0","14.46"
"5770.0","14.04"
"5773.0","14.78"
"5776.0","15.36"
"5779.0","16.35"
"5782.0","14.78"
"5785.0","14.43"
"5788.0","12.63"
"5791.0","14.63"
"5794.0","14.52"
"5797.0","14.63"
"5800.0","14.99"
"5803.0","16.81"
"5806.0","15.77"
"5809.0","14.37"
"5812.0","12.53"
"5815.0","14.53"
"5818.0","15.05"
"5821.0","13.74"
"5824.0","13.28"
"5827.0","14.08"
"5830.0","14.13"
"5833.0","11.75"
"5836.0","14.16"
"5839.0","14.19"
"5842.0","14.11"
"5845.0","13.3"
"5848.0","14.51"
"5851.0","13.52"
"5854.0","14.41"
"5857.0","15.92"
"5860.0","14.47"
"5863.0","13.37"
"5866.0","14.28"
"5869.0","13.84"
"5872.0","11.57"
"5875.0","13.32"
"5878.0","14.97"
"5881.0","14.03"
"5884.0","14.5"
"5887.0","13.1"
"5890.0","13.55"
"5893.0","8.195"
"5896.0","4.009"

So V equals 14.53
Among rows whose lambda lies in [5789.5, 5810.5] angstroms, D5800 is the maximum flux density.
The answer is 16.81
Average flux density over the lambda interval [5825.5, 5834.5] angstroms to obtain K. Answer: 13.3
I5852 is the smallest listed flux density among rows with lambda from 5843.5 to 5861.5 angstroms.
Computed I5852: 13.3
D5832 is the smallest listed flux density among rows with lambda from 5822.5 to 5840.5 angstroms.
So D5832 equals 11.75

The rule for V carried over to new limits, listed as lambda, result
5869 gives 13.84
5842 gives 14.11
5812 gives 12.53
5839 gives 14.19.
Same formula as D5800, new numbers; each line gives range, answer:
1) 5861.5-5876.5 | 14.28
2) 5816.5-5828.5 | 15.05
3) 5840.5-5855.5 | 14.51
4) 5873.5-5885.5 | 14.97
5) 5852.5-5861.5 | 15.92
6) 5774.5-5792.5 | 16.35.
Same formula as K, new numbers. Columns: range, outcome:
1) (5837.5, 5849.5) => 14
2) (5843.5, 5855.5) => 13.9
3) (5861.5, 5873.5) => 13.3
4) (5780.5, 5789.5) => 13.9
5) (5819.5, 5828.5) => 13.7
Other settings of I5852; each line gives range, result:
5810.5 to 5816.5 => 12.53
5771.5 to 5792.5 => 12.63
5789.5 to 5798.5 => 14.52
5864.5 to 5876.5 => 11.57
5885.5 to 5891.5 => 13.1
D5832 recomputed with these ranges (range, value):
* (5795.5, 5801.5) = 14.63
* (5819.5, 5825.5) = 13.28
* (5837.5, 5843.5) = 14.11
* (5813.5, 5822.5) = 13.74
